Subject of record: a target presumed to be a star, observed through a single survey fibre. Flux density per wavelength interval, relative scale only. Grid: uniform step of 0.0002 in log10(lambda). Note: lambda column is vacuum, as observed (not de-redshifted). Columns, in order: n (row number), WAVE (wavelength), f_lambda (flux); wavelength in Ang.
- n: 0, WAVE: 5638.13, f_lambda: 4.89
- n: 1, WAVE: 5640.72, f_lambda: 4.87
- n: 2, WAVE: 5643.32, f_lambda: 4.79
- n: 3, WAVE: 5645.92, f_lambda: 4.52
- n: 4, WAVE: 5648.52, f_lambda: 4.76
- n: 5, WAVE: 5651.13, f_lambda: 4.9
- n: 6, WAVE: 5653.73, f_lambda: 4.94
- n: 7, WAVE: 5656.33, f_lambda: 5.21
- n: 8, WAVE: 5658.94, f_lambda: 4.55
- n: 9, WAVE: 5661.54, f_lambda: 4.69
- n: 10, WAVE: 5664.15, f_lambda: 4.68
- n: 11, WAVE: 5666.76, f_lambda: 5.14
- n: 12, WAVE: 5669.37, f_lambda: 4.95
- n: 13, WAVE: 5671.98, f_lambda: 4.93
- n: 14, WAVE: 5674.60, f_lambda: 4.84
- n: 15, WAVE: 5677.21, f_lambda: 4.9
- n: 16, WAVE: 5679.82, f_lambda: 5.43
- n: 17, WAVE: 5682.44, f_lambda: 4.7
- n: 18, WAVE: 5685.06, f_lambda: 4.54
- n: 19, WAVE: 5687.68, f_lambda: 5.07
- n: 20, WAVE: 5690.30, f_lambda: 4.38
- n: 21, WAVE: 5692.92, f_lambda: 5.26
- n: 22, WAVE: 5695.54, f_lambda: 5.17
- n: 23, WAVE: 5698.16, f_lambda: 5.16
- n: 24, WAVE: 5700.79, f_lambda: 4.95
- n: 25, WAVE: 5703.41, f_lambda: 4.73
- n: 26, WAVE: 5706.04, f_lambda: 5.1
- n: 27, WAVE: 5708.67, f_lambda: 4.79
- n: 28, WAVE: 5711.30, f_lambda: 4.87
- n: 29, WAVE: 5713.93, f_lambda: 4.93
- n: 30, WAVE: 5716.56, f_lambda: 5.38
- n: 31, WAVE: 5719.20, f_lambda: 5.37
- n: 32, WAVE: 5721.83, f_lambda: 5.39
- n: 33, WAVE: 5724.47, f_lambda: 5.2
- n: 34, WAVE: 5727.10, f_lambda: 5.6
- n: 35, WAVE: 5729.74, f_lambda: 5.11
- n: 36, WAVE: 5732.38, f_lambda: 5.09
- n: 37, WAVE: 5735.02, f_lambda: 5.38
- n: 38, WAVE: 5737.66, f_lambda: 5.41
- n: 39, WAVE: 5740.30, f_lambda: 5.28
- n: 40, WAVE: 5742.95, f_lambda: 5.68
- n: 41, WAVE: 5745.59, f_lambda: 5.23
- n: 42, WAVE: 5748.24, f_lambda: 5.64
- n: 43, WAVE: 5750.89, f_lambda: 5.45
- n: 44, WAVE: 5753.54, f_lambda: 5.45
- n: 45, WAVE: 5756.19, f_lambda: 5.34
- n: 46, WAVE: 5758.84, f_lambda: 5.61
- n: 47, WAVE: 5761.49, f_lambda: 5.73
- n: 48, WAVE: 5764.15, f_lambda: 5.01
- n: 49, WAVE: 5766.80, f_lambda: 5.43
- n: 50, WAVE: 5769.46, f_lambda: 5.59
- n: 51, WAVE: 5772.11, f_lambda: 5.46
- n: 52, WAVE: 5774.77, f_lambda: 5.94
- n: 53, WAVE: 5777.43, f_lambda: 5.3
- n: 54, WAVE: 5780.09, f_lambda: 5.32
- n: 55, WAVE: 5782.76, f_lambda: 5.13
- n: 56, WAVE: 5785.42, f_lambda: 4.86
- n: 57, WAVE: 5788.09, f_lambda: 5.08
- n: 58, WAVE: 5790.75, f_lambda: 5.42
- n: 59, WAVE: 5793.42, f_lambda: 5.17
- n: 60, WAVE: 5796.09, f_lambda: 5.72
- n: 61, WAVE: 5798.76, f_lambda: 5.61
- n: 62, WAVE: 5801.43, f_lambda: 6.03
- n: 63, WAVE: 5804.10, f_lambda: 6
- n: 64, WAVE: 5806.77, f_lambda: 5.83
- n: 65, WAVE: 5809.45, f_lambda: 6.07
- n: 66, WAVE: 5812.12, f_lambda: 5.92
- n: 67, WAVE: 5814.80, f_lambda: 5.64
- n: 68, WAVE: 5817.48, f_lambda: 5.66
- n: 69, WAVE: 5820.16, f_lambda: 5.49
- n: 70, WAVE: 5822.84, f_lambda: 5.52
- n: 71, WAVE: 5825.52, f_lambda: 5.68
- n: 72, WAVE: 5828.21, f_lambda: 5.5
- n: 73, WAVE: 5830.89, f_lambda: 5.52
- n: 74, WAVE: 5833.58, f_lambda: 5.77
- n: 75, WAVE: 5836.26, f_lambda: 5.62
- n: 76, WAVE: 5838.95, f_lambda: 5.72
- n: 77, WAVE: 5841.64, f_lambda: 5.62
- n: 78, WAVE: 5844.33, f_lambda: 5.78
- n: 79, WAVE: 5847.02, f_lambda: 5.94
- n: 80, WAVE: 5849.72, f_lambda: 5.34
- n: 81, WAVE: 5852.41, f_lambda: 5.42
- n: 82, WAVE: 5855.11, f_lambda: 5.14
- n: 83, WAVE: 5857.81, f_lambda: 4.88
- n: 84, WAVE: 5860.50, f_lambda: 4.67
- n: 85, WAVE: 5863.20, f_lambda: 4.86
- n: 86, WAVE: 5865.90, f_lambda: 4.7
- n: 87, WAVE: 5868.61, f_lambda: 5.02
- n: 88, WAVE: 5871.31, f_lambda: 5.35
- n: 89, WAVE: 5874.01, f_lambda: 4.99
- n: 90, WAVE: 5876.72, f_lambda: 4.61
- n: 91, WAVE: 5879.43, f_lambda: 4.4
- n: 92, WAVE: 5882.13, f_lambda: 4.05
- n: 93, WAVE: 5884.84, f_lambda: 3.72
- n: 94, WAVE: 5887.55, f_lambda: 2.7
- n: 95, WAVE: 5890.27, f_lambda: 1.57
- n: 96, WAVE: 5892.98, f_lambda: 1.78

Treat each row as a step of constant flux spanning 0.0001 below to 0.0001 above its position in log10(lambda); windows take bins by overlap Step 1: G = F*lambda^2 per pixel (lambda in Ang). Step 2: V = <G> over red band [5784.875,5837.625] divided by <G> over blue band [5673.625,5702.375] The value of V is 1.19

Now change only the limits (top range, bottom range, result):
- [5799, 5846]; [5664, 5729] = 1.19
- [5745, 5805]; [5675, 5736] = 1.10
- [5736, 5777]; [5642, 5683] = 1.16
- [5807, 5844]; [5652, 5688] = 1.22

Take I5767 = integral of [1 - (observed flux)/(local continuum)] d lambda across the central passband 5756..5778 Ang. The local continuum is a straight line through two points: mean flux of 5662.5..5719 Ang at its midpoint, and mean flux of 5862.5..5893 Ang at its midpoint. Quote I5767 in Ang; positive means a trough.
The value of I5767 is -4.4 Ang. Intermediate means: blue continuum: 4.95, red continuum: 4.05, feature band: 5.51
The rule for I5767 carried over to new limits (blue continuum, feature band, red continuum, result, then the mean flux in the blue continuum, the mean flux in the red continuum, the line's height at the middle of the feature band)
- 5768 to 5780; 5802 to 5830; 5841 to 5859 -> -1.3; 5.55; 5.44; 5.49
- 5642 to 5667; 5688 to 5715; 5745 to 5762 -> 1.0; 4.8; 5.49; 5.13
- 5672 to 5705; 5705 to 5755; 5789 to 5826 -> -0.8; 4.93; 5.69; 5.19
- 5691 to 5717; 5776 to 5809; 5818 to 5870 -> -1.4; 5.01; 5.38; 5.24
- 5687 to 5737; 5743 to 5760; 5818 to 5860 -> -0.8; 5.11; 5.51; 5.23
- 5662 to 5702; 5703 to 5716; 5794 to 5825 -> 0.5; 4.93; 5.76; 5.11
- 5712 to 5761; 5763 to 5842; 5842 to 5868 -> -4.2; 5.36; 5.2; 5.27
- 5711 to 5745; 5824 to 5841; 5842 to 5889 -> -2.4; 5.3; 4.81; 4.92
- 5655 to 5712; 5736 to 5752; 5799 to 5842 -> -0.5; 4.91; 5.72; 5.27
